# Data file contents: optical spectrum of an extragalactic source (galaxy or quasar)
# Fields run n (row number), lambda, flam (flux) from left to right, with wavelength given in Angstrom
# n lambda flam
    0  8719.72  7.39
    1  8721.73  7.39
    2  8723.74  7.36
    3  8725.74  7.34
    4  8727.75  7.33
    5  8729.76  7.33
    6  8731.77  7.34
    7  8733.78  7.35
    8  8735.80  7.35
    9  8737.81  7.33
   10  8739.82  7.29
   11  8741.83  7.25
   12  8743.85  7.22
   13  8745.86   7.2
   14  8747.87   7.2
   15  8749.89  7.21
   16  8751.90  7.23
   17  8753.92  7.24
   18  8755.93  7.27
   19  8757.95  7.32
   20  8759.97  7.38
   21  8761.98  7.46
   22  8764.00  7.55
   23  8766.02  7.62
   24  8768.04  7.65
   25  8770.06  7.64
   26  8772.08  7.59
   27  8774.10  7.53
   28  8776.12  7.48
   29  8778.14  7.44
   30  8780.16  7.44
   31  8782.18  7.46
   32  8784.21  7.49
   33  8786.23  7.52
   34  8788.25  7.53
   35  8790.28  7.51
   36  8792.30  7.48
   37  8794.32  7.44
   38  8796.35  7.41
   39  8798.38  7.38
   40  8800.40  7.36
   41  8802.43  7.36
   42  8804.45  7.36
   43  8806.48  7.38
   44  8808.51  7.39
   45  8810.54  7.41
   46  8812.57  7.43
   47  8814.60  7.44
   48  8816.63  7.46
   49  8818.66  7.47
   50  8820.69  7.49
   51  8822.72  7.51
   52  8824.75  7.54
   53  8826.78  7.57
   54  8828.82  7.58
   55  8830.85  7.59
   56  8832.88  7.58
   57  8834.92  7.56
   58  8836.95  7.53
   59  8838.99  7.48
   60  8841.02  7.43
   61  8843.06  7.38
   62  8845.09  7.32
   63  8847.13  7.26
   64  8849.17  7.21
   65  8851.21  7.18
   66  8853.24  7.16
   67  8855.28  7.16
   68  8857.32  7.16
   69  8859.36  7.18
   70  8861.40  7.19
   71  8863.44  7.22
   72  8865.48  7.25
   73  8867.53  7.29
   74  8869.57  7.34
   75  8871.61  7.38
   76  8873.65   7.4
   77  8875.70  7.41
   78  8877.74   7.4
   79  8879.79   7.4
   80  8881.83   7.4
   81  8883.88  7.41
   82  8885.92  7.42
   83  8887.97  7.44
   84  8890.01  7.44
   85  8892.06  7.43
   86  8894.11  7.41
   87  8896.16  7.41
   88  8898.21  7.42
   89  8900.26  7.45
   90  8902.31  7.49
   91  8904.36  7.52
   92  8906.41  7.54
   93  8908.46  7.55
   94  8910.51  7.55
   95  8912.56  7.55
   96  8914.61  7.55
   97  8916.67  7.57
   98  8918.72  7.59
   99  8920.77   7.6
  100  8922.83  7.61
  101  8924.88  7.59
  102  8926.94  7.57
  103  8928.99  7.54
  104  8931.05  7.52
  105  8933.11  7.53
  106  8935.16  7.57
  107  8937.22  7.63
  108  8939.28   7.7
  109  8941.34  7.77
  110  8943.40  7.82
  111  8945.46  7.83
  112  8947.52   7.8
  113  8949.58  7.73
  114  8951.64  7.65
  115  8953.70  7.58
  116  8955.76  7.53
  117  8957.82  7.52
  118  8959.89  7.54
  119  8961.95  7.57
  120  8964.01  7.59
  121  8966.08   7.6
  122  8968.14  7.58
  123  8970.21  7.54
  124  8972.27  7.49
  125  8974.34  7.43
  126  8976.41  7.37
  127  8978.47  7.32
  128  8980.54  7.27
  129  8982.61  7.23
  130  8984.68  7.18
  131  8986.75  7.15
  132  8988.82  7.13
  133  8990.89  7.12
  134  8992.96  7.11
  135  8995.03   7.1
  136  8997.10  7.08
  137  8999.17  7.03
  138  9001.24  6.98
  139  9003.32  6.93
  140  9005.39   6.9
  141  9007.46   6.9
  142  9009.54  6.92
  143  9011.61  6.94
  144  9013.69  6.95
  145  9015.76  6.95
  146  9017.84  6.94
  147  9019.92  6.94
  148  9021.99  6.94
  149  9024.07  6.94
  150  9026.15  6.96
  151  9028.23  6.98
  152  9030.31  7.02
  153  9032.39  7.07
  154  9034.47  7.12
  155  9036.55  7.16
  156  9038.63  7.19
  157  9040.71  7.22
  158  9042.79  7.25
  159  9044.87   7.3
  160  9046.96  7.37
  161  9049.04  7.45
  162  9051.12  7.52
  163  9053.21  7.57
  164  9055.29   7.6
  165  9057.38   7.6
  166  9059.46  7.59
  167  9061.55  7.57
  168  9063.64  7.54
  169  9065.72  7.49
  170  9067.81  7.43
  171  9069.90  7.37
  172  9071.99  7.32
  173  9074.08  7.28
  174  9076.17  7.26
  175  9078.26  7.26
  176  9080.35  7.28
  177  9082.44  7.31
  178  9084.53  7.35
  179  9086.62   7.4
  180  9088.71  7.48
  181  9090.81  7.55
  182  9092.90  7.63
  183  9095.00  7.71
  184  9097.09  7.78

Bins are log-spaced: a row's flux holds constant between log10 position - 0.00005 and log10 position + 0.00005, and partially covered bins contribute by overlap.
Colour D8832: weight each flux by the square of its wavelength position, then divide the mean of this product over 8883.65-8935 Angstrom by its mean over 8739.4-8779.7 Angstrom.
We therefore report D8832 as 1.05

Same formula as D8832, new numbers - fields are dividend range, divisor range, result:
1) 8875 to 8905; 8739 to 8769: 1.04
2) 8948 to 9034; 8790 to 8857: 1.01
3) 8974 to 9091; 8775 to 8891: 1.02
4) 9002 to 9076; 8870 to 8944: 0.99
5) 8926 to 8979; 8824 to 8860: 1.05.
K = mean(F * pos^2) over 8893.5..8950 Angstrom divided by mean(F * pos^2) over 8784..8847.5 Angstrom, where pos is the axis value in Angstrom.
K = 1.04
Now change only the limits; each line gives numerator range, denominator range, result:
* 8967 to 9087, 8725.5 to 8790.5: 1.04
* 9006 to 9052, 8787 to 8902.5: 1.00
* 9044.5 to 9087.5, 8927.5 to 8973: 1.00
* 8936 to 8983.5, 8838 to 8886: 1.06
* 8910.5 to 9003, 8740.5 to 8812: 1.05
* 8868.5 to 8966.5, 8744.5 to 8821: 1.05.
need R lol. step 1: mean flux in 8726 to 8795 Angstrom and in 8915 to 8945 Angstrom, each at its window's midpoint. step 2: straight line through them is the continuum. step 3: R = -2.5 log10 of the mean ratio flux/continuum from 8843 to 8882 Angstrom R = 0.04 mag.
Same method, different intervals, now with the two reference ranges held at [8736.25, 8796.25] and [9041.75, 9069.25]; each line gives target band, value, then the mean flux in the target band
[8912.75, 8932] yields -0.02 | 7.57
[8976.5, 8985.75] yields 0.03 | 7.26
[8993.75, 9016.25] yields 0.07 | 6.97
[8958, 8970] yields -0.02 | 7.57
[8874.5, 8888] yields 0.00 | 7.41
